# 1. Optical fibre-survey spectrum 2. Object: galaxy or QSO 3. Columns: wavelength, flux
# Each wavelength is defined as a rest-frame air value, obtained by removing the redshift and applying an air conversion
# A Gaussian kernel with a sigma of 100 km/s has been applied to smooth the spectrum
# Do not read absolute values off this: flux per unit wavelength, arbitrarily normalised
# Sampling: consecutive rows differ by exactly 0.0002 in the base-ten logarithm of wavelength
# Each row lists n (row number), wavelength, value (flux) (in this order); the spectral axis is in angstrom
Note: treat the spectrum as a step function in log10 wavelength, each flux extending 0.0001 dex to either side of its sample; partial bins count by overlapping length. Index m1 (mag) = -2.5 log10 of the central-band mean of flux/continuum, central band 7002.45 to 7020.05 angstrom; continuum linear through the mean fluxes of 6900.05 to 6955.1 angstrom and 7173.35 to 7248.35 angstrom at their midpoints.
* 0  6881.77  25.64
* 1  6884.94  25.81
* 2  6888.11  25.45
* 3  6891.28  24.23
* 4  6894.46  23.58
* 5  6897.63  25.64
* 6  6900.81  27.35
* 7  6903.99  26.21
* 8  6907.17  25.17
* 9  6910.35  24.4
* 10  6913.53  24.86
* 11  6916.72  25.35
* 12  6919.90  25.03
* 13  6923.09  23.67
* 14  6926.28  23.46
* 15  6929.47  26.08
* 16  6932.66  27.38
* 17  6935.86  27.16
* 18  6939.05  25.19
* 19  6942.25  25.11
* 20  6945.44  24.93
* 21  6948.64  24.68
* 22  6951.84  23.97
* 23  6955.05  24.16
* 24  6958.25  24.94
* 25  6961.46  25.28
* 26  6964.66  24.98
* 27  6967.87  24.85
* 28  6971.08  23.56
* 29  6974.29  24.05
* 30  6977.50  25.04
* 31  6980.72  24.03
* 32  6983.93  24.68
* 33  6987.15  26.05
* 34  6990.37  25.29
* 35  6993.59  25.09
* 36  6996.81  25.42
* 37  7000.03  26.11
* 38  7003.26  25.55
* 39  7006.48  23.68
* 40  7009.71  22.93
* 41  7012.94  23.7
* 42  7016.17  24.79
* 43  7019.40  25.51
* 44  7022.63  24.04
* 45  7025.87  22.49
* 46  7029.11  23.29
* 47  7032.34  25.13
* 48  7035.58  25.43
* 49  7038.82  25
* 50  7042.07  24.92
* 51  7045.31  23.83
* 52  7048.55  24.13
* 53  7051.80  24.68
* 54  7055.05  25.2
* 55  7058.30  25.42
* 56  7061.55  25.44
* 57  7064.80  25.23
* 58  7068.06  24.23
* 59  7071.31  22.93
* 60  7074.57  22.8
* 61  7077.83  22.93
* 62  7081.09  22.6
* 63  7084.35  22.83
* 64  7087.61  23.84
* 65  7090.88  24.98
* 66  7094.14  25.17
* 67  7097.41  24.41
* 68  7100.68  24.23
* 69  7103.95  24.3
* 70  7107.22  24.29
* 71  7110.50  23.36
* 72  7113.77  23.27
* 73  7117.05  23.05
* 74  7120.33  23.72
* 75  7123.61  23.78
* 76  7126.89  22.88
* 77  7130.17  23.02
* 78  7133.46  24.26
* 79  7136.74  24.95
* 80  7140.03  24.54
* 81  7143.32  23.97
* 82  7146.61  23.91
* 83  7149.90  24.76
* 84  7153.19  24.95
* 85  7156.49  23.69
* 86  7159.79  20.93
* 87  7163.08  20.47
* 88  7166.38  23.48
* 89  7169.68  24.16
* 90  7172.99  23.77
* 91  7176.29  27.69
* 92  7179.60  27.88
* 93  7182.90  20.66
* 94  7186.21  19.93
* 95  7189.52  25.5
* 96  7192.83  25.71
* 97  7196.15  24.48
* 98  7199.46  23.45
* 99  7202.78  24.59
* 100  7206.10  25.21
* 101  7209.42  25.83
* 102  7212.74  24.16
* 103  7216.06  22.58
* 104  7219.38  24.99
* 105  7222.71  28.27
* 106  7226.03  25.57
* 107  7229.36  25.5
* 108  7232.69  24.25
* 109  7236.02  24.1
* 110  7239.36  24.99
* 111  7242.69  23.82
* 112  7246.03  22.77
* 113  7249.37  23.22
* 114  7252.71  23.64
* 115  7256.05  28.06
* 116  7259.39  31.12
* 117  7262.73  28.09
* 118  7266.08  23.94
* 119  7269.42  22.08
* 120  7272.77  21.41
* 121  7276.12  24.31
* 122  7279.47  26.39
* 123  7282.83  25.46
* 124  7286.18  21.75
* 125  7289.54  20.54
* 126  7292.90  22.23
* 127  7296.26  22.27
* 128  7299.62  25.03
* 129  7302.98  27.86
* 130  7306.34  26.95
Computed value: 0.04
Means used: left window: 25.2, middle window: 24.2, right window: 24.6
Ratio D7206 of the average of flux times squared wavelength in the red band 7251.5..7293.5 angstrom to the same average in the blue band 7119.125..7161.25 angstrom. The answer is 1.1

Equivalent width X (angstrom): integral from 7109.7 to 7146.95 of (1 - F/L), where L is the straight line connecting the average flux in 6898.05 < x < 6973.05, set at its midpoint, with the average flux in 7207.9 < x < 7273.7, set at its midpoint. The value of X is 1.9 angstrom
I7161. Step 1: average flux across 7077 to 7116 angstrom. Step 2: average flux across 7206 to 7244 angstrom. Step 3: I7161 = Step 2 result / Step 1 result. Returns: 1.0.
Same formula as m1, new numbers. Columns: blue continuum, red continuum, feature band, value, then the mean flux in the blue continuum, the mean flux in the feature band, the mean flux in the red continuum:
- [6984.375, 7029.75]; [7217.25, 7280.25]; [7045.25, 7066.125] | -0.010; 24.6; 24.9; 25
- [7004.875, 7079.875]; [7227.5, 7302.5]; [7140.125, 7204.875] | 0.018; 24.2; 23.9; 24.4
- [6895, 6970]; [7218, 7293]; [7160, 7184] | 0.040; 25.2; 23.9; 24.7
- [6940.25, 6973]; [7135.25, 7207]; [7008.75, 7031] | 0.027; 24.6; 23.9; 24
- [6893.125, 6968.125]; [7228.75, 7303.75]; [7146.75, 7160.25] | 0.037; 25.2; 23.8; 24.4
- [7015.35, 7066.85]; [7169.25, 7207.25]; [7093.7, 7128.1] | 0.032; 24.7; 23.8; 24.4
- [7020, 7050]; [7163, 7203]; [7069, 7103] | 0.024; 24.3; 23.7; 24.1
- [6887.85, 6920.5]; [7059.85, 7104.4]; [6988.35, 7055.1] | -0.008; 25.2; 24.6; 24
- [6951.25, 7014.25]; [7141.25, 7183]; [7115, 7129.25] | 0.037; 24.7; 23.3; 24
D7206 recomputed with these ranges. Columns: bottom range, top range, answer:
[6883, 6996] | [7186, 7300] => 1.06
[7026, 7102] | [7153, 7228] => 1.04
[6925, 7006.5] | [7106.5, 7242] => 1.02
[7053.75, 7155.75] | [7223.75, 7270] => 1.09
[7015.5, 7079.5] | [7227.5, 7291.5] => 1.07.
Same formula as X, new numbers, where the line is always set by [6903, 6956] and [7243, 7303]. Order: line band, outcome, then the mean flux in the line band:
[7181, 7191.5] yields 1.0 angstrom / 22.3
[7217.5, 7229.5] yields -0.8 angstrom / 26.1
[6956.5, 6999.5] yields 0.2 angstrom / 24.9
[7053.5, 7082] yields 0.8 angstrom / 24.1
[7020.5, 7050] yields 0.7 angstrom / 24.3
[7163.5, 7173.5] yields 0.5 angstrom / 23.4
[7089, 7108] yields 0.1 angstrom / 24.6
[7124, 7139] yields 0.5 angstrom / 23.8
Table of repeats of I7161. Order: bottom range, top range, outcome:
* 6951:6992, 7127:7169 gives 0.95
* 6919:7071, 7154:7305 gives 0.98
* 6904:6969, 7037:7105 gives 0.97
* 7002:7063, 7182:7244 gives 1.00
